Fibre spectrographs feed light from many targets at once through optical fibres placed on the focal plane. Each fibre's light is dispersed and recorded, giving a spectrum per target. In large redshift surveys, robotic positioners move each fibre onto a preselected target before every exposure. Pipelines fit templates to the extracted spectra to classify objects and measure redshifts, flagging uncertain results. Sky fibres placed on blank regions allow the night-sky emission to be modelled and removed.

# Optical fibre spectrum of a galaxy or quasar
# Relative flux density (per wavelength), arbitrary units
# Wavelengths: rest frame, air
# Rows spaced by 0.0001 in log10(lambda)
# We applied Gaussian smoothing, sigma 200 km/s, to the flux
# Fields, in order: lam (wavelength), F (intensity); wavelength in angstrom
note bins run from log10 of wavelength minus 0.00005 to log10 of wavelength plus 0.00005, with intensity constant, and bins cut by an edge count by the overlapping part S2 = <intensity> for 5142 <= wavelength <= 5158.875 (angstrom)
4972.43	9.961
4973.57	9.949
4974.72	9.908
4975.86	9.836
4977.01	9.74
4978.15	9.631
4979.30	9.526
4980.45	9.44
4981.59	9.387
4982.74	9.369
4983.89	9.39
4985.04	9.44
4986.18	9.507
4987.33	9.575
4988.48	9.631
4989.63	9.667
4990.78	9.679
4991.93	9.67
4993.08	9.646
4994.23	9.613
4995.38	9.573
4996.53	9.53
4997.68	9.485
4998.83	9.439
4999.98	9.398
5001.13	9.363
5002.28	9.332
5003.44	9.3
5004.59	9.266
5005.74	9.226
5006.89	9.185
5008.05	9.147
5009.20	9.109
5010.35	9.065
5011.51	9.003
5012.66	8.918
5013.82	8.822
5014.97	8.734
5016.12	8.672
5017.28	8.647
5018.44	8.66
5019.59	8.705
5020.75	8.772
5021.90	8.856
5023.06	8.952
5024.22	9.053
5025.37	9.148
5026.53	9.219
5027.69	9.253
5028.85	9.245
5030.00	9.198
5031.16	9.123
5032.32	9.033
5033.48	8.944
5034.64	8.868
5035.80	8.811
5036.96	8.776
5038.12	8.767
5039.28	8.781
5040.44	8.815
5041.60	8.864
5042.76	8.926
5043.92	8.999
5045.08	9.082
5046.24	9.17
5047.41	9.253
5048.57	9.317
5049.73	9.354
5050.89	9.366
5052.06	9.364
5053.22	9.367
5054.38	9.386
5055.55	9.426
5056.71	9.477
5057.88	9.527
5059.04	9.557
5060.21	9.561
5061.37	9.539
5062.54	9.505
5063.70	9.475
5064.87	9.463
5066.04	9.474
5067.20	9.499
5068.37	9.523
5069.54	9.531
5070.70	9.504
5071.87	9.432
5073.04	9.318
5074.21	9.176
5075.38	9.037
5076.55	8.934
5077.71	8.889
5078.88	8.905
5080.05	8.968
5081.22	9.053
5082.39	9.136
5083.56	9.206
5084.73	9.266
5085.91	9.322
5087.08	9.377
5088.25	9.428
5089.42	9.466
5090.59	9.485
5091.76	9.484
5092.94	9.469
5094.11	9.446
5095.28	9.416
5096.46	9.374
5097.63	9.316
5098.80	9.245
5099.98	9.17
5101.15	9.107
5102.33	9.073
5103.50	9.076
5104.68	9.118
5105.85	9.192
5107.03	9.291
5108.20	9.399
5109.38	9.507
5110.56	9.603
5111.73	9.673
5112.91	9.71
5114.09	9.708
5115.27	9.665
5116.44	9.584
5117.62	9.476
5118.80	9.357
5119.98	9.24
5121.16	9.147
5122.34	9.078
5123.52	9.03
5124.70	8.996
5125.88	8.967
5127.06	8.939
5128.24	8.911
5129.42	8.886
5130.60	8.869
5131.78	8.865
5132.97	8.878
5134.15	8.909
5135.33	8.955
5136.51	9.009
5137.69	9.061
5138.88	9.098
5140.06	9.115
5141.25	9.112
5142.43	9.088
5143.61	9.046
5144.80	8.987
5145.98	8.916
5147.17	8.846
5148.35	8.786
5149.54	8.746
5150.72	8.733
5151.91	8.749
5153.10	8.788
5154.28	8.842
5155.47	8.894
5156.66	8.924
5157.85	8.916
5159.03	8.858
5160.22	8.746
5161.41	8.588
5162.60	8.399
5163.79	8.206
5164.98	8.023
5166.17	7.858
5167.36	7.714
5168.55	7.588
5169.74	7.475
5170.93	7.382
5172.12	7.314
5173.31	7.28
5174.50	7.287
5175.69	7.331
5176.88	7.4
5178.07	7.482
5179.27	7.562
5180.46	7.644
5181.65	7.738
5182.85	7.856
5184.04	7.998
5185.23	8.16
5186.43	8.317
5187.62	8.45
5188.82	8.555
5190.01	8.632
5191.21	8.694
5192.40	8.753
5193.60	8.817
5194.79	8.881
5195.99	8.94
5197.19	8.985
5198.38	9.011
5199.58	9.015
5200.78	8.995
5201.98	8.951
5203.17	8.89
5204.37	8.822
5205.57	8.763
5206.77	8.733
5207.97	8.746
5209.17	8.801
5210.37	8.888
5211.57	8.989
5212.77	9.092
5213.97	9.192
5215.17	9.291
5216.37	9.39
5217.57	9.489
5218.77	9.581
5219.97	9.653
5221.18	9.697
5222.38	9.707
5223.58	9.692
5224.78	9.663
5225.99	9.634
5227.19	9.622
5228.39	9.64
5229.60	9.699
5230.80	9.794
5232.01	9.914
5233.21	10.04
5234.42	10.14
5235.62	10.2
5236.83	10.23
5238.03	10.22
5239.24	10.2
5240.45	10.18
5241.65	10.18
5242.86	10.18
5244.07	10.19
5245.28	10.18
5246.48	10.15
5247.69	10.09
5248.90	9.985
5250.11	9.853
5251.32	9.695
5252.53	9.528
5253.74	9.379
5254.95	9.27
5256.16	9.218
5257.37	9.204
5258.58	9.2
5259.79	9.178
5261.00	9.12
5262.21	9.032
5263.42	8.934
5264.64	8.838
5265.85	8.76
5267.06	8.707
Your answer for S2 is 8.88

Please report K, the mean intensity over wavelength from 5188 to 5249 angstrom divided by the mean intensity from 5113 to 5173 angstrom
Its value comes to 1.1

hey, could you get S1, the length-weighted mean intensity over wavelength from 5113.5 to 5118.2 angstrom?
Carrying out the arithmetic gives 9.61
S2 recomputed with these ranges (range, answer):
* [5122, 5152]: 8.95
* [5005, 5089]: 9.15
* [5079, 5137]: 9.24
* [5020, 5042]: 8.97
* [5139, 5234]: 8.73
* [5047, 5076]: 9.42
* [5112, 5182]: 8.63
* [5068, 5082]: 9.19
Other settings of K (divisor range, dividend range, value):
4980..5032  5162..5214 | 0.90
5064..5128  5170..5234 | 0.94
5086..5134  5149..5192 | 0.88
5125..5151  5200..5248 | 1.07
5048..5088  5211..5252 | 1.05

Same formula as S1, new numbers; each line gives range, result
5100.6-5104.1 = 9.07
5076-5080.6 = 8.94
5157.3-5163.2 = 8.7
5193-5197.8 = 8.91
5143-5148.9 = 8.92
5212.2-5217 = 9.25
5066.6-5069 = 9.51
